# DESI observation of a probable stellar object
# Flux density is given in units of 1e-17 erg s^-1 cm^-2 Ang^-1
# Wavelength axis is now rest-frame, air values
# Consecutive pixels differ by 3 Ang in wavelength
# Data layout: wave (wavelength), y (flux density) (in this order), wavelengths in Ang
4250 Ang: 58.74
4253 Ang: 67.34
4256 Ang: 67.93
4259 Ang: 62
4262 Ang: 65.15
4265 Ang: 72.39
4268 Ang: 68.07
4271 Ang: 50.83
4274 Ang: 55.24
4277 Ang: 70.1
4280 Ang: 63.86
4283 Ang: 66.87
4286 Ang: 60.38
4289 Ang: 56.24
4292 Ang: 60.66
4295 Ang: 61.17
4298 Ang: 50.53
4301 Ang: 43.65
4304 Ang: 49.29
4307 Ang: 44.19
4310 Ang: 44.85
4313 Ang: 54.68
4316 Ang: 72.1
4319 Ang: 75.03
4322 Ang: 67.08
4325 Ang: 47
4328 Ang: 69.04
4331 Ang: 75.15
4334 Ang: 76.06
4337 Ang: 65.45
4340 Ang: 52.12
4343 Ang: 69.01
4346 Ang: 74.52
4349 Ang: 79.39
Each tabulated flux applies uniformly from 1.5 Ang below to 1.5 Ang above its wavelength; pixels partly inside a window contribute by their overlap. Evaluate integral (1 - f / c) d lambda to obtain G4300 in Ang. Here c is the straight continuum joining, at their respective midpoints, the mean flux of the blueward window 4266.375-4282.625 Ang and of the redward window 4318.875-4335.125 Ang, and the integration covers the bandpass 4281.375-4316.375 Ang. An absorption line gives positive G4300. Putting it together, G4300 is 5.2 Ang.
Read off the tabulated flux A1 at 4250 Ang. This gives 58.74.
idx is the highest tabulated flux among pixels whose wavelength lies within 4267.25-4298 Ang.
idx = 70.1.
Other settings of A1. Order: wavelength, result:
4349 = 79.39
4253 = 67.34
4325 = 47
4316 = 72.1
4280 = 63.86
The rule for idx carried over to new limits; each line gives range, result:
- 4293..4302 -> 61.17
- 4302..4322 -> 75.03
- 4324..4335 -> 76.06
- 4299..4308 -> 49.29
